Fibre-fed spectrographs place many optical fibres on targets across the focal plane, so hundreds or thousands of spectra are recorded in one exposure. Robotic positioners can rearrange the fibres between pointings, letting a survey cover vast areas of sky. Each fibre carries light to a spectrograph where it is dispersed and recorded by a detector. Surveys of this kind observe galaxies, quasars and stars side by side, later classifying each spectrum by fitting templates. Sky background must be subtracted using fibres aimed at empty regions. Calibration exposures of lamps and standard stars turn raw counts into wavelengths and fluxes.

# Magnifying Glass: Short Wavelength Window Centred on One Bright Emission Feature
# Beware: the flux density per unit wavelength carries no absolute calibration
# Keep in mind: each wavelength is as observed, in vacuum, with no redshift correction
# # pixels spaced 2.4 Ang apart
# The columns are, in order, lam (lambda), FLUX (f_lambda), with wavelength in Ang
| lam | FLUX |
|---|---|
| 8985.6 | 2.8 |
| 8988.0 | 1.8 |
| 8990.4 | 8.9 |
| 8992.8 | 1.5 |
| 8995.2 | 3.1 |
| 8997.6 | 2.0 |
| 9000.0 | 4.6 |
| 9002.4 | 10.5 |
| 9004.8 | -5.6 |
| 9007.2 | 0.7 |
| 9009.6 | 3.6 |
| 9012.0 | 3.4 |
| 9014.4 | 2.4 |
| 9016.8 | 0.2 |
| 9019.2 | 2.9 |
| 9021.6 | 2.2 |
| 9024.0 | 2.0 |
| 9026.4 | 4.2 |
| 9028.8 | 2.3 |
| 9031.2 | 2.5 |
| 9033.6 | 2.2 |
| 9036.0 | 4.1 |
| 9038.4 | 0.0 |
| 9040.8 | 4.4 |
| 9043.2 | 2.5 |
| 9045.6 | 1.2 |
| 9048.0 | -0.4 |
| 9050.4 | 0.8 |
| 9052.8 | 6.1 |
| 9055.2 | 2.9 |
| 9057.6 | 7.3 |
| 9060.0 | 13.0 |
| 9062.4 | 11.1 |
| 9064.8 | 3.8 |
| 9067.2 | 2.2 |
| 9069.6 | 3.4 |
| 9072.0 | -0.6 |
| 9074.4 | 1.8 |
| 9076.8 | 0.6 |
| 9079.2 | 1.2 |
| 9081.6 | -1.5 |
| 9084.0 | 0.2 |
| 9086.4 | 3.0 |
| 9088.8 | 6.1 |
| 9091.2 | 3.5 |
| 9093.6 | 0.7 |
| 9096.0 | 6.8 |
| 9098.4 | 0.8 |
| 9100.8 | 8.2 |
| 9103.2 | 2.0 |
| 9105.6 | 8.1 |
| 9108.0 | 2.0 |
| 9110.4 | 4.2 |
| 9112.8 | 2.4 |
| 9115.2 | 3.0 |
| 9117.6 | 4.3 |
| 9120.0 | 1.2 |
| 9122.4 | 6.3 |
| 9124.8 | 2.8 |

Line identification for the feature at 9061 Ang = H-gamma 4340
